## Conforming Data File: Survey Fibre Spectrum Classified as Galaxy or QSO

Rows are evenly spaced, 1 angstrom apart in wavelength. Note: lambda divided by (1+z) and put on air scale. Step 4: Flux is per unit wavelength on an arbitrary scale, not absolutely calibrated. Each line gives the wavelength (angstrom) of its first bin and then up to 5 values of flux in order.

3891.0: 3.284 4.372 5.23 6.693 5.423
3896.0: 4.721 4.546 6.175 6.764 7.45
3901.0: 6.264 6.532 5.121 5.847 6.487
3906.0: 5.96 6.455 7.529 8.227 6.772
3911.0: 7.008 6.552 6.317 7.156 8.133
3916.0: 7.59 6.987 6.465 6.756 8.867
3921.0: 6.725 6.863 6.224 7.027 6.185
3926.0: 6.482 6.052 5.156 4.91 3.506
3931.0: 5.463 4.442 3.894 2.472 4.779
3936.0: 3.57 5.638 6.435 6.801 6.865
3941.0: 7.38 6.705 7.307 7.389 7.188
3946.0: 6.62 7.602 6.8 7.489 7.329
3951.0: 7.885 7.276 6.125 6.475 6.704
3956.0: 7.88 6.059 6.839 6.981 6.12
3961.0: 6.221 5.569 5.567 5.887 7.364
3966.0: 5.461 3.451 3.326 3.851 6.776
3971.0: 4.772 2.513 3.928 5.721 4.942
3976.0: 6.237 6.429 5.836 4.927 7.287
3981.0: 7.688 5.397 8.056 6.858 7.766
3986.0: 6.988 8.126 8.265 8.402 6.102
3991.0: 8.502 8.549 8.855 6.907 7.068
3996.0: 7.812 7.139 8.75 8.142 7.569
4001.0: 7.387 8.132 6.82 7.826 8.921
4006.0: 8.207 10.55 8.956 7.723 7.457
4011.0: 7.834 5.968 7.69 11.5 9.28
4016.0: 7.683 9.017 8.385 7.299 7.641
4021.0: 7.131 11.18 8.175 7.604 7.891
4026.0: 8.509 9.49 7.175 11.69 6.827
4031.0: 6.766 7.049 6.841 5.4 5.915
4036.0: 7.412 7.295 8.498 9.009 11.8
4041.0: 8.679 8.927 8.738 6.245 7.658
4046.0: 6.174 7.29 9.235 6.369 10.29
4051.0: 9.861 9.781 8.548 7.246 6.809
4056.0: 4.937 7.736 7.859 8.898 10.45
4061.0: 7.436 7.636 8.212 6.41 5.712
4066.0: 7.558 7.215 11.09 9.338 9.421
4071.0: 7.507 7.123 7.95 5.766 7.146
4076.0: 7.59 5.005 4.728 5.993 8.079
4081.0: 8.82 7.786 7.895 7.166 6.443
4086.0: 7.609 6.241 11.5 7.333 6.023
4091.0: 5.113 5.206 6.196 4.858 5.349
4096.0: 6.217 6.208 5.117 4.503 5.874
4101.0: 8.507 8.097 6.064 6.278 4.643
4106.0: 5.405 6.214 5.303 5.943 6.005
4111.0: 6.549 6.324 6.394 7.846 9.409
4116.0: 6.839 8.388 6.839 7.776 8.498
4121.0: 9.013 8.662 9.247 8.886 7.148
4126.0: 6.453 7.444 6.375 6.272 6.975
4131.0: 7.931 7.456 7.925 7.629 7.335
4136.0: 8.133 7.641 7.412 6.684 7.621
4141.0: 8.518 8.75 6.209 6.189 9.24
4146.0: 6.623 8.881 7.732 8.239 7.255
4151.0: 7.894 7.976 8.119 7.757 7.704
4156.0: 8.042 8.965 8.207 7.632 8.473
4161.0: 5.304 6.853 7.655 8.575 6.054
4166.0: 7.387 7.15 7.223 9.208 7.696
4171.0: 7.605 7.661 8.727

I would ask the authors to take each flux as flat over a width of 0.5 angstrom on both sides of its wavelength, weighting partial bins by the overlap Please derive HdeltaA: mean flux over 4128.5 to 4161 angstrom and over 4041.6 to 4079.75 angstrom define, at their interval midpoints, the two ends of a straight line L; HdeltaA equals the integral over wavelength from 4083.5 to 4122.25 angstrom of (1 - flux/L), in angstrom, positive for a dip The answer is 5.0 angstrom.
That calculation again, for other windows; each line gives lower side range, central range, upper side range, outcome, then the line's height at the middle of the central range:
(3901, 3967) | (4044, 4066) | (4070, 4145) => -3.1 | 6.83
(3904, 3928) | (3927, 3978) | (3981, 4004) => 9.7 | 7.22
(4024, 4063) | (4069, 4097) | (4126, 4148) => 3.1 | 7.78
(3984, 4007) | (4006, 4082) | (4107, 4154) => -2.0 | 7.74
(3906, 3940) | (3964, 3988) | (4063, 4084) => 2.7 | 6.61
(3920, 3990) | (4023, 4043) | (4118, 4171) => -3.8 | 6.78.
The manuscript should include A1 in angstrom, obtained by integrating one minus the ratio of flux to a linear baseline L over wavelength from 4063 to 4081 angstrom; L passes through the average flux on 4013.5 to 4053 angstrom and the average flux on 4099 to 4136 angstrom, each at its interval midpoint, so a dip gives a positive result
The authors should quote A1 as 0.9 angstrom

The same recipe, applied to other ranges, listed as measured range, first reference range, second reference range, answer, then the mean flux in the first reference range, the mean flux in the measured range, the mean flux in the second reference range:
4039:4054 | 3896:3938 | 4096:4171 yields -3.7 angstrom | 6.12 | 8.51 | 7.33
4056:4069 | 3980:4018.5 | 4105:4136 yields -0.6 angstrom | 7.95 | 7.95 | 7.25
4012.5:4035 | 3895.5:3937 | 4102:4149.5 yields -4.8 angstrom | 6.1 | 8.14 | 7.31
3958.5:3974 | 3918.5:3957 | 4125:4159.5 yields 3.0 angstrom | 6.29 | 5.2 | 7.62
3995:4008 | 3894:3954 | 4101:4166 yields -2.6 angstrom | 6.35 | 8.1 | 7.41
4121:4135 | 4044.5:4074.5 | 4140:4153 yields 0.4 angstrom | 7.92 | 7.61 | 7.8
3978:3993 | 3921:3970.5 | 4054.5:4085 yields -1.9 angstrom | 6.06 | 7.35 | 7.49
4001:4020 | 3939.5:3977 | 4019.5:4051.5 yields -2.0 angstrom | 6.18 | 8.25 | 8.09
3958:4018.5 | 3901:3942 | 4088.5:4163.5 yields -4.7 angstrom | 6.2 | 7.02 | 7.14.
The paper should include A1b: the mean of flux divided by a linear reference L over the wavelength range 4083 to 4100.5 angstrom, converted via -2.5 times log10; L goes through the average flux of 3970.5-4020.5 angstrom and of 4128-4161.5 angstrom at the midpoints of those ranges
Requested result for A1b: 0.19 mag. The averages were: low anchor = 7.4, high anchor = 7.64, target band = 6.34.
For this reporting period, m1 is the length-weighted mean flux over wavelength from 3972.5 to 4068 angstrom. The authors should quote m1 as 7.77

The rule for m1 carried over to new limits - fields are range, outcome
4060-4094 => 7.29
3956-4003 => 6.55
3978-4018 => 7.83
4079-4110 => 6.52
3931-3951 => 6.17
